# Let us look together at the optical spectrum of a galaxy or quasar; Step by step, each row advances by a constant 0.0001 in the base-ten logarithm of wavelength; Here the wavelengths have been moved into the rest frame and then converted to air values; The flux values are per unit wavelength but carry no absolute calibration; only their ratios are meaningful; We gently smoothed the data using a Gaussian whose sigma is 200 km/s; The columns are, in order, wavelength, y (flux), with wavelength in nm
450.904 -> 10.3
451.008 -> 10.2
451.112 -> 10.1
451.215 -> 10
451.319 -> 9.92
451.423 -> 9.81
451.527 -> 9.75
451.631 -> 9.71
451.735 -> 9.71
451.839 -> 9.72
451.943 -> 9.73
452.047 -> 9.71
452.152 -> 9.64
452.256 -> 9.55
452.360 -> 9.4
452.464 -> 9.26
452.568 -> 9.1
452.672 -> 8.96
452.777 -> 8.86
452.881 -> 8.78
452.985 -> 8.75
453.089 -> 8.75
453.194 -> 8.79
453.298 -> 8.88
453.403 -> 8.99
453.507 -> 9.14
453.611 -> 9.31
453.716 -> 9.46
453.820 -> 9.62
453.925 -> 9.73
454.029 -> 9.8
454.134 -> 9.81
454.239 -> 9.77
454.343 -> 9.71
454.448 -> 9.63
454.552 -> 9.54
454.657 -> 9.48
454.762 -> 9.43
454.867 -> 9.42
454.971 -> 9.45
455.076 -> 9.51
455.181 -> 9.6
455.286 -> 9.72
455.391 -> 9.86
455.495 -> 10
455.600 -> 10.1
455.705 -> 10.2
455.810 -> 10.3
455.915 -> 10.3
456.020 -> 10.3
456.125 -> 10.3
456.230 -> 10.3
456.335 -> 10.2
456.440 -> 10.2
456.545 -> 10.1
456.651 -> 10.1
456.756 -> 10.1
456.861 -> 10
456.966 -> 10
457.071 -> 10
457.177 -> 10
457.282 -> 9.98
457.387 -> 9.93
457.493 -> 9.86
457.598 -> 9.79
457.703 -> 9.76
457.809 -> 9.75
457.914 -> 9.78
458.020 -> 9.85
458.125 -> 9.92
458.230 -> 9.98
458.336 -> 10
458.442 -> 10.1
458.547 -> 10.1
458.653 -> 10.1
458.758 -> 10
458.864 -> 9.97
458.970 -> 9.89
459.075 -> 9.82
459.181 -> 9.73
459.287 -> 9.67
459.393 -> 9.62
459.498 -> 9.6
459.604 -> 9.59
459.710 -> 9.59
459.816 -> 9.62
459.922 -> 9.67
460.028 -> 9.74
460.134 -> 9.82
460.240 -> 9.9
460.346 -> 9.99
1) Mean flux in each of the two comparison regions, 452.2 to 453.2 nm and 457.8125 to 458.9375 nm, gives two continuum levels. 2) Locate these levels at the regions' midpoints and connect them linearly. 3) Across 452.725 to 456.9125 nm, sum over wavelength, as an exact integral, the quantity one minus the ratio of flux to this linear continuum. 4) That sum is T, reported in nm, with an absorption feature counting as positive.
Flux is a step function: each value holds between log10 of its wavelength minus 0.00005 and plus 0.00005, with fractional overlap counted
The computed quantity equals -0.12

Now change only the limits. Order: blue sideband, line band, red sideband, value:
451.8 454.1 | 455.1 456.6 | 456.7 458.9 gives -0.06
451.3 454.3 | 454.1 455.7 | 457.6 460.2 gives -0.02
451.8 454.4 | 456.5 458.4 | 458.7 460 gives -0.07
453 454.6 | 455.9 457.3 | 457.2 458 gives -0.06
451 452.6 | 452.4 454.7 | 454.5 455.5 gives 0.09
